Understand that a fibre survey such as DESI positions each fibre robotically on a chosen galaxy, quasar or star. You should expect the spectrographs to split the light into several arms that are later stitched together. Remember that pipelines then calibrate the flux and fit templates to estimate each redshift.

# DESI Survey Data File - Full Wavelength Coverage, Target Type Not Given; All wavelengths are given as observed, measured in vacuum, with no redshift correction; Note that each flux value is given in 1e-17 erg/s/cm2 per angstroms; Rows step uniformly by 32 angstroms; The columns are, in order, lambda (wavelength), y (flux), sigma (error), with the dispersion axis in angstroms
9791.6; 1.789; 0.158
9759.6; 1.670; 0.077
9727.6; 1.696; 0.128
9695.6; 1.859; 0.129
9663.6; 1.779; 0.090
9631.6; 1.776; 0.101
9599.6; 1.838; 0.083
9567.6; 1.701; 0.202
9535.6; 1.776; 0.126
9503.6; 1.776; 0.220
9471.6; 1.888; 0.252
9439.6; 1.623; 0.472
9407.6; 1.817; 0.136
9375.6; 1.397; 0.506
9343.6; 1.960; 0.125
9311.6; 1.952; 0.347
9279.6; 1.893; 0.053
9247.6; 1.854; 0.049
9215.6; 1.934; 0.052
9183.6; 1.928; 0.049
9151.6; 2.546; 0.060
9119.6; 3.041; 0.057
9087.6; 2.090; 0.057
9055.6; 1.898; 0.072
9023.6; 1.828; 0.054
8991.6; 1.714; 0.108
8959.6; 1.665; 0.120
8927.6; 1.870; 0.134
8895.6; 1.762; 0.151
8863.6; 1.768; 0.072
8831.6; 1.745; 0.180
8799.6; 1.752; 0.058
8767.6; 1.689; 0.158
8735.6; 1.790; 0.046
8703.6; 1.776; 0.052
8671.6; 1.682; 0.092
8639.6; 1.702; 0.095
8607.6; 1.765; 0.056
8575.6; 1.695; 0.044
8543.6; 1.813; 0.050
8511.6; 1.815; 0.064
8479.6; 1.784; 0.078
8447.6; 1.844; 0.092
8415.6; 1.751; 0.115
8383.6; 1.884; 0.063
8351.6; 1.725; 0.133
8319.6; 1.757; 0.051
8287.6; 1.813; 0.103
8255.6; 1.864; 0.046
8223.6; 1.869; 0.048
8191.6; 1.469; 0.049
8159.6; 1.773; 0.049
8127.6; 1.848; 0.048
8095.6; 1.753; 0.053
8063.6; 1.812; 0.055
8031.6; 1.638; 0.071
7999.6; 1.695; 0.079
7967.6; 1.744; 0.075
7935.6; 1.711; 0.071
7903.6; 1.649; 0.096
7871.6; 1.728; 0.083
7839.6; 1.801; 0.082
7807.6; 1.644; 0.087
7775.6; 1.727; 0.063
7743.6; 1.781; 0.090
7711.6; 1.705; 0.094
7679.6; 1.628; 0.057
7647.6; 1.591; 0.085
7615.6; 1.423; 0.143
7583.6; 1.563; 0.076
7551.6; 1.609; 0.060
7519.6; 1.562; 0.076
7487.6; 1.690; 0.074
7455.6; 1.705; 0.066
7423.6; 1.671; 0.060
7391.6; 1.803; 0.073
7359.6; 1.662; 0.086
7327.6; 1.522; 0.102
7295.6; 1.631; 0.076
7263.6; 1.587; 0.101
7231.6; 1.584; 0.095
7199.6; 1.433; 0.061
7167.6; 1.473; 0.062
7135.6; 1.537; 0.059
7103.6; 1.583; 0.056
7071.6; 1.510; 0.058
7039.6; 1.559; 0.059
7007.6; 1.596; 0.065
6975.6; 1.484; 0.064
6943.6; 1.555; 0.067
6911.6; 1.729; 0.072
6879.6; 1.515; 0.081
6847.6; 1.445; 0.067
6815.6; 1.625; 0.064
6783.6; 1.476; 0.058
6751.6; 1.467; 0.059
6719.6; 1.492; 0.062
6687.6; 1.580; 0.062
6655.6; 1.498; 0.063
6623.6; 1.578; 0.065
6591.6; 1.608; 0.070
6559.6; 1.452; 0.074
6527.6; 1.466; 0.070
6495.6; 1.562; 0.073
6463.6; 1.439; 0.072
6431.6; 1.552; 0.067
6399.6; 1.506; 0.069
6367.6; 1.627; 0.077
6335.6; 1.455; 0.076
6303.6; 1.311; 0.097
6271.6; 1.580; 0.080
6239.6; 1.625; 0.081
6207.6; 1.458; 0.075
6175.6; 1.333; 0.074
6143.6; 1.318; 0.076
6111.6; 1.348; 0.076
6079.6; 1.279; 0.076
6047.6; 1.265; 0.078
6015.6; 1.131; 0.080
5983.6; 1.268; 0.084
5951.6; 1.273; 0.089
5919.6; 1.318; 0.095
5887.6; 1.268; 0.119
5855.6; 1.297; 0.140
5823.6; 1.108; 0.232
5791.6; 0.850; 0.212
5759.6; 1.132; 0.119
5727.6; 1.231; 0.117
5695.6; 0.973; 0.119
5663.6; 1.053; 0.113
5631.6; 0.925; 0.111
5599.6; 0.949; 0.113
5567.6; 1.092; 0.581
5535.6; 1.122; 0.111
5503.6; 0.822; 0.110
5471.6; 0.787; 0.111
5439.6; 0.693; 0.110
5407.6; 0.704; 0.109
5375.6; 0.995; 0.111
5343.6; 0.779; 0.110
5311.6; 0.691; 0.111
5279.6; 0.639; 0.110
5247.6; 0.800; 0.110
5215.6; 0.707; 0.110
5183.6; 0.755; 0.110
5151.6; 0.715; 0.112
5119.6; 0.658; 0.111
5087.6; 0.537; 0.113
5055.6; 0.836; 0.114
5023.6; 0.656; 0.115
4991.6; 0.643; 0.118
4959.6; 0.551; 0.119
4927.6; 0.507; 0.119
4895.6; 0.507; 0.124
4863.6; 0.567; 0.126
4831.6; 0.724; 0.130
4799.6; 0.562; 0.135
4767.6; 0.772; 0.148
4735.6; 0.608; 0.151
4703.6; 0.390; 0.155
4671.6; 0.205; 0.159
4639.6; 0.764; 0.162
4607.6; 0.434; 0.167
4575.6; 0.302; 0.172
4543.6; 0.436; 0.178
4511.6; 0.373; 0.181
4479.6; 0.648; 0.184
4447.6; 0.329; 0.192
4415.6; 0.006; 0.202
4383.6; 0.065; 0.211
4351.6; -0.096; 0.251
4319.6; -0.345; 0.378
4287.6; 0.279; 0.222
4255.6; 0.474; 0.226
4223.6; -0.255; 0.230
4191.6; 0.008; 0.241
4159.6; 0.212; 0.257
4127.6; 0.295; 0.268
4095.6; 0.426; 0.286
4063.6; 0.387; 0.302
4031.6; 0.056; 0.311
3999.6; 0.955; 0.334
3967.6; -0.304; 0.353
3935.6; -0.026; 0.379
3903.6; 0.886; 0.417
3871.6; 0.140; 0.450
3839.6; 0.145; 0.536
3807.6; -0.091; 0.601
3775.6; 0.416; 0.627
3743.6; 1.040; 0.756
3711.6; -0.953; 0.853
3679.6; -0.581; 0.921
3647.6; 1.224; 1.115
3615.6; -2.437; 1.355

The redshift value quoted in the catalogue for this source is 0.39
